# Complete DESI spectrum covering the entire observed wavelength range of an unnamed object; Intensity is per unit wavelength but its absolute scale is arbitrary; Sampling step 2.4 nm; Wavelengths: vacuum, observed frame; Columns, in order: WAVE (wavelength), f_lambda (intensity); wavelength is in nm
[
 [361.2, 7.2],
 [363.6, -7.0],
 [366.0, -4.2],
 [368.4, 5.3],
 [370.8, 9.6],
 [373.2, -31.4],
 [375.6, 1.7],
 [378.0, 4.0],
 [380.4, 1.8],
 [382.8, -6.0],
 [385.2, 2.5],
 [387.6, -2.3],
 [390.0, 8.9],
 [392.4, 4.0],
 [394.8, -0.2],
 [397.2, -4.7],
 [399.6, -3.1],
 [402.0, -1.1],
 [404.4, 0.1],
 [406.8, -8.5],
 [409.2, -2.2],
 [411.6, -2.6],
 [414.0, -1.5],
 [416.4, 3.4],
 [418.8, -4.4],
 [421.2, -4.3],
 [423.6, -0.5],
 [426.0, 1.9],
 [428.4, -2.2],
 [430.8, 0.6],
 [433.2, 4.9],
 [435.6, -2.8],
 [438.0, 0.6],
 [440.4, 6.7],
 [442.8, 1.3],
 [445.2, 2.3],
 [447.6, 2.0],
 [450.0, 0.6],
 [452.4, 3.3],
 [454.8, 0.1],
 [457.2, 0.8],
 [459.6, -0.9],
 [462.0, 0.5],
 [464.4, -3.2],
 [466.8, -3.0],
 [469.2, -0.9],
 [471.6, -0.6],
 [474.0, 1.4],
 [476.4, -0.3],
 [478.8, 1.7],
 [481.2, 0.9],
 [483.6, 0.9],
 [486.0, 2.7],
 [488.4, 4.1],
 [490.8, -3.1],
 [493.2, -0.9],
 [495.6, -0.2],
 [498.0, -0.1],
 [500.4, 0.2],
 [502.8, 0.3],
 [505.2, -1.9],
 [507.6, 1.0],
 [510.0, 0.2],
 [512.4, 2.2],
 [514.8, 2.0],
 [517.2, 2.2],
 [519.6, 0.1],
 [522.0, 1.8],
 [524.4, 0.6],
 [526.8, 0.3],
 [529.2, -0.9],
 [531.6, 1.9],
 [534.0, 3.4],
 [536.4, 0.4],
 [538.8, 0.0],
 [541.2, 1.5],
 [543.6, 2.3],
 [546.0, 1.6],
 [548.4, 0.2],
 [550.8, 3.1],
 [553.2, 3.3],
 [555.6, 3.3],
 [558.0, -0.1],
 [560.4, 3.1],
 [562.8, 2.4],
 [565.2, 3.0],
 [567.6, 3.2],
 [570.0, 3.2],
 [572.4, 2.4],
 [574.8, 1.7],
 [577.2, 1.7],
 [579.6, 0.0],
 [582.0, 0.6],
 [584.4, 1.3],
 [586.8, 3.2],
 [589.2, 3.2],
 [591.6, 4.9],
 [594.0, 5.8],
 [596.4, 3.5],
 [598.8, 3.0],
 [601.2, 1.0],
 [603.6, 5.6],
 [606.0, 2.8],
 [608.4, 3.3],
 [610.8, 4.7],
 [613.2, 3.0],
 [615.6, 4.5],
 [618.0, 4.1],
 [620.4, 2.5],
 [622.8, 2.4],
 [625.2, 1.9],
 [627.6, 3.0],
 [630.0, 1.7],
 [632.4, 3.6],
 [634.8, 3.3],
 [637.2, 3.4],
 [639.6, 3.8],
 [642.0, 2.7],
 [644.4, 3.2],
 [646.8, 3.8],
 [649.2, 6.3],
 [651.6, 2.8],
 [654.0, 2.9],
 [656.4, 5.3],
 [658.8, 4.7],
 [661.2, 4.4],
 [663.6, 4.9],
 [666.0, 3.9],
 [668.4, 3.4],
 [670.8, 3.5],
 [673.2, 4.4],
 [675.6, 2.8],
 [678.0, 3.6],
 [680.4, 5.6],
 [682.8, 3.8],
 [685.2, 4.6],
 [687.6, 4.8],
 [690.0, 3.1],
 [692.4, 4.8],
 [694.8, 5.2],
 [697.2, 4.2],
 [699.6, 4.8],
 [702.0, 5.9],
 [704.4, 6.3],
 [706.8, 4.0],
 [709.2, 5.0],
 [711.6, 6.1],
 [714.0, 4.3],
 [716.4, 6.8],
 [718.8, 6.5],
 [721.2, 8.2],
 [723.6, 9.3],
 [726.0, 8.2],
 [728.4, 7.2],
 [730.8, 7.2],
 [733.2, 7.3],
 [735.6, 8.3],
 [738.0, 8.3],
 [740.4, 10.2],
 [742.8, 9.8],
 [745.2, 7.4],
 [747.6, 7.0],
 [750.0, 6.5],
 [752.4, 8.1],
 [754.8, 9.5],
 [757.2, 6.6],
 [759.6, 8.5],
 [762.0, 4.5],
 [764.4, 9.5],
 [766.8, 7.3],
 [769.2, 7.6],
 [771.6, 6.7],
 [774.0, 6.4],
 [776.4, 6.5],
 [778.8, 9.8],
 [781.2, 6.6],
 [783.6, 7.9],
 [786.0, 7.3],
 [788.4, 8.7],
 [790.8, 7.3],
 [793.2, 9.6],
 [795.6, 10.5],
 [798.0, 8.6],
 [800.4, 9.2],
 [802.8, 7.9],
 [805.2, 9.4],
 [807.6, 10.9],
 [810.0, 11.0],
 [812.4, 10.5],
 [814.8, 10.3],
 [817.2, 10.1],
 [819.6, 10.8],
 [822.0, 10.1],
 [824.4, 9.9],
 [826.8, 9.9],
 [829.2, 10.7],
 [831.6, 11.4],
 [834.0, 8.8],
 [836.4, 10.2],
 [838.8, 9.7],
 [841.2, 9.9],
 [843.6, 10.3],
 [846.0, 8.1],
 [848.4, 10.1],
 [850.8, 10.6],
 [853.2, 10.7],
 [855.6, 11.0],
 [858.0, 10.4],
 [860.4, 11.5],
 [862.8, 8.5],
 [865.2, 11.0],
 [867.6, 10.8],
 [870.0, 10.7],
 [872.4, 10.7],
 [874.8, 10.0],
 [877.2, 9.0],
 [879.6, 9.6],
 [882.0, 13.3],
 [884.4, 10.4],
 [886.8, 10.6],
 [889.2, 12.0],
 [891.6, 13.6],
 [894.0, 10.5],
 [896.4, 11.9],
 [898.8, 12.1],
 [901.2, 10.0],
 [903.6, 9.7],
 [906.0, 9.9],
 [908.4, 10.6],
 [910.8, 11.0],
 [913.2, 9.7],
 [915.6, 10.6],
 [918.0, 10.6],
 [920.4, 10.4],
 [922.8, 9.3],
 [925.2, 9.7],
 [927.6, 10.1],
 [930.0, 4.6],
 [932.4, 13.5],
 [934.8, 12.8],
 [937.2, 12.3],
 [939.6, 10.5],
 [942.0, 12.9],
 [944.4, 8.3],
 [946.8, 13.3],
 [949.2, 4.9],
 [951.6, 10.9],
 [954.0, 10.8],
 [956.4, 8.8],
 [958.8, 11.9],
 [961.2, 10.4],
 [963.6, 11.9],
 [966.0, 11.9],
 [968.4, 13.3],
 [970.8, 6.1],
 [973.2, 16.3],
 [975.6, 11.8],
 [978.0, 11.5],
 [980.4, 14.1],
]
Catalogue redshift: 0.80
